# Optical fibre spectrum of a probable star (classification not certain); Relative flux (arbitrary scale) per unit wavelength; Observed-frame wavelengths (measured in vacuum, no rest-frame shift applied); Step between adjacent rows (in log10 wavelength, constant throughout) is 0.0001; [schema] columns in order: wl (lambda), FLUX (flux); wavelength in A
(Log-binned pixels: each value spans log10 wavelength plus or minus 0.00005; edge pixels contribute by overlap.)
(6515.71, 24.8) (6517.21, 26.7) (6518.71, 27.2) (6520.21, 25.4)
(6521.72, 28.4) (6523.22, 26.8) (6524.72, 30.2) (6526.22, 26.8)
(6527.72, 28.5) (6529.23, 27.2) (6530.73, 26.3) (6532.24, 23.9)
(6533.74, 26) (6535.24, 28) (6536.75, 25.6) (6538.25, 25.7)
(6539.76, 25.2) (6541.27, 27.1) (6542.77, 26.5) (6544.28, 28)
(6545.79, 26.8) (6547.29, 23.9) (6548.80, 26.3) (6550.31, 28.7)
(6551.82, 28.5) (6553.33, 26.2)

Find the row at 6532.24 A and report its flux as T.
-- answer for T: 23.9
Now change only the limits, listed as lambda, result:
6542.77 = 26.5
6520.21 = 25.4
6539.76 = 25.2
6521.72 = 28.4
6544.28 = 28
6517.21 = 26.7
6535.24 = 28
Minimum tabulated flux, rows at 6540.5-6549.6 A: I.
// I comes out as 23.9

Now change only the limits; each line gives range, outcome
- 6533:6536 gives 26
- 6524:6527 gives 26.8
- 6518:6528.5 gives 25.4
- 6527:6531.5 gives 26.3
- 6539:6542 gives 25.2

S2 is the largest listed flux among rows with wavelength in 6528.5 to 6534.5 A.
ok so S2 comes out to 27.2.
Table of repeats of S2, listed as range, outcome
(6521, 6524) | 28.4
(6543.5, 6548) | 28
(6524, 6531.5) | 30.2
